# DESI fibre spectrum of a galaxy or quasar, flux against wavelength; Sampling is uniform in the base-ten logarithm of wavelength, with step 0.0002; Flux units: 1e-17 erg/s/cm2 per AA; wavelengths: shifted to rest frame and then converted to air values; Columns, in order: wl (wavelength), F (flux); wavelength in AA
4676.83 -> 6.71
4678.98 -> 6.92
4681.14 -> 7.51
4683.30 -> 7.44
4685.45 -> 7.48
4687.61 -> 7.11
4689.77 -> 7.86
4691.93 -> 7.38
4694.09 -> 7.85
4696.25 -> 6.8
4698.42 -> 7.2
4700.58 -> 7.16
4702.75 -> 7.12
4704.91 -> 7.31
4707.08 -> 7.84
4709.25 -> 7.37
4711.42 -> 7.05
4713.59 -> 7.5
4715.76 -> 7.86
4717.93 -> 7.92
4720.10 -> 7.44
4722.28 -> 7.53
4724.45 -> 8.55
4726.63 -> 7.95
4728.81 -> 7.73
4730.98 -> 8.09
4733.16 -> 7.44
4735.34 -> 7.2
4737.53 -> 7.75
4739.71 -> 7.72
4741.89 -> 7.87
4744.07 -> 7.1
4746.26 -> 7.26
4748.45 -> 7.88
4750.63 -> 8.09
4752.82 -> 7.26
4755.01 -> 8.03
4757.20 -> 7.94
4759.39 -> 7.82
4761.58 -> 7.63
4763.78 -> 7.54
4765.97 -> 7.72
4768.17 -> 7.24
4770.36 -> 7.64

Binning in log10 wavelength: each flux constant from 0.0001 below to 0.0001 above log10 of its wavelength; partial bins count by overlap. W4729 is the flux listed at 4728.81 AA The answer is 7.73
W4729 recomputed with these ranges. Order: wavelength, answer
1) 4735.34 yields 7.2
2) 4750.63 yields 8.09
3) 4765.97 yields 7.72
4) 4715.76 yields 7.86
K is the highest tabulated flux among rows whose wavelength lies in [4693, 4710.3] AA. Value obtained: 7.85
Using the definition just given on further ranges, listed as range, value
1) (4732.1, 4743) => 7.87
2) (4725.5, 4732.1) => 8.09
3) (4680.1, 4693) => 7.86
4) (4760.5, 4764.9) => 7.63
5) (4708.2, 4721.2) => 7.92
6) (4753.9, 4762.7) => 8.03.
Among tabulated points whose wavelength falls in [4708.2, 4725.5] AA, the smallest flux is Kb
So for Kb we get 7.05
